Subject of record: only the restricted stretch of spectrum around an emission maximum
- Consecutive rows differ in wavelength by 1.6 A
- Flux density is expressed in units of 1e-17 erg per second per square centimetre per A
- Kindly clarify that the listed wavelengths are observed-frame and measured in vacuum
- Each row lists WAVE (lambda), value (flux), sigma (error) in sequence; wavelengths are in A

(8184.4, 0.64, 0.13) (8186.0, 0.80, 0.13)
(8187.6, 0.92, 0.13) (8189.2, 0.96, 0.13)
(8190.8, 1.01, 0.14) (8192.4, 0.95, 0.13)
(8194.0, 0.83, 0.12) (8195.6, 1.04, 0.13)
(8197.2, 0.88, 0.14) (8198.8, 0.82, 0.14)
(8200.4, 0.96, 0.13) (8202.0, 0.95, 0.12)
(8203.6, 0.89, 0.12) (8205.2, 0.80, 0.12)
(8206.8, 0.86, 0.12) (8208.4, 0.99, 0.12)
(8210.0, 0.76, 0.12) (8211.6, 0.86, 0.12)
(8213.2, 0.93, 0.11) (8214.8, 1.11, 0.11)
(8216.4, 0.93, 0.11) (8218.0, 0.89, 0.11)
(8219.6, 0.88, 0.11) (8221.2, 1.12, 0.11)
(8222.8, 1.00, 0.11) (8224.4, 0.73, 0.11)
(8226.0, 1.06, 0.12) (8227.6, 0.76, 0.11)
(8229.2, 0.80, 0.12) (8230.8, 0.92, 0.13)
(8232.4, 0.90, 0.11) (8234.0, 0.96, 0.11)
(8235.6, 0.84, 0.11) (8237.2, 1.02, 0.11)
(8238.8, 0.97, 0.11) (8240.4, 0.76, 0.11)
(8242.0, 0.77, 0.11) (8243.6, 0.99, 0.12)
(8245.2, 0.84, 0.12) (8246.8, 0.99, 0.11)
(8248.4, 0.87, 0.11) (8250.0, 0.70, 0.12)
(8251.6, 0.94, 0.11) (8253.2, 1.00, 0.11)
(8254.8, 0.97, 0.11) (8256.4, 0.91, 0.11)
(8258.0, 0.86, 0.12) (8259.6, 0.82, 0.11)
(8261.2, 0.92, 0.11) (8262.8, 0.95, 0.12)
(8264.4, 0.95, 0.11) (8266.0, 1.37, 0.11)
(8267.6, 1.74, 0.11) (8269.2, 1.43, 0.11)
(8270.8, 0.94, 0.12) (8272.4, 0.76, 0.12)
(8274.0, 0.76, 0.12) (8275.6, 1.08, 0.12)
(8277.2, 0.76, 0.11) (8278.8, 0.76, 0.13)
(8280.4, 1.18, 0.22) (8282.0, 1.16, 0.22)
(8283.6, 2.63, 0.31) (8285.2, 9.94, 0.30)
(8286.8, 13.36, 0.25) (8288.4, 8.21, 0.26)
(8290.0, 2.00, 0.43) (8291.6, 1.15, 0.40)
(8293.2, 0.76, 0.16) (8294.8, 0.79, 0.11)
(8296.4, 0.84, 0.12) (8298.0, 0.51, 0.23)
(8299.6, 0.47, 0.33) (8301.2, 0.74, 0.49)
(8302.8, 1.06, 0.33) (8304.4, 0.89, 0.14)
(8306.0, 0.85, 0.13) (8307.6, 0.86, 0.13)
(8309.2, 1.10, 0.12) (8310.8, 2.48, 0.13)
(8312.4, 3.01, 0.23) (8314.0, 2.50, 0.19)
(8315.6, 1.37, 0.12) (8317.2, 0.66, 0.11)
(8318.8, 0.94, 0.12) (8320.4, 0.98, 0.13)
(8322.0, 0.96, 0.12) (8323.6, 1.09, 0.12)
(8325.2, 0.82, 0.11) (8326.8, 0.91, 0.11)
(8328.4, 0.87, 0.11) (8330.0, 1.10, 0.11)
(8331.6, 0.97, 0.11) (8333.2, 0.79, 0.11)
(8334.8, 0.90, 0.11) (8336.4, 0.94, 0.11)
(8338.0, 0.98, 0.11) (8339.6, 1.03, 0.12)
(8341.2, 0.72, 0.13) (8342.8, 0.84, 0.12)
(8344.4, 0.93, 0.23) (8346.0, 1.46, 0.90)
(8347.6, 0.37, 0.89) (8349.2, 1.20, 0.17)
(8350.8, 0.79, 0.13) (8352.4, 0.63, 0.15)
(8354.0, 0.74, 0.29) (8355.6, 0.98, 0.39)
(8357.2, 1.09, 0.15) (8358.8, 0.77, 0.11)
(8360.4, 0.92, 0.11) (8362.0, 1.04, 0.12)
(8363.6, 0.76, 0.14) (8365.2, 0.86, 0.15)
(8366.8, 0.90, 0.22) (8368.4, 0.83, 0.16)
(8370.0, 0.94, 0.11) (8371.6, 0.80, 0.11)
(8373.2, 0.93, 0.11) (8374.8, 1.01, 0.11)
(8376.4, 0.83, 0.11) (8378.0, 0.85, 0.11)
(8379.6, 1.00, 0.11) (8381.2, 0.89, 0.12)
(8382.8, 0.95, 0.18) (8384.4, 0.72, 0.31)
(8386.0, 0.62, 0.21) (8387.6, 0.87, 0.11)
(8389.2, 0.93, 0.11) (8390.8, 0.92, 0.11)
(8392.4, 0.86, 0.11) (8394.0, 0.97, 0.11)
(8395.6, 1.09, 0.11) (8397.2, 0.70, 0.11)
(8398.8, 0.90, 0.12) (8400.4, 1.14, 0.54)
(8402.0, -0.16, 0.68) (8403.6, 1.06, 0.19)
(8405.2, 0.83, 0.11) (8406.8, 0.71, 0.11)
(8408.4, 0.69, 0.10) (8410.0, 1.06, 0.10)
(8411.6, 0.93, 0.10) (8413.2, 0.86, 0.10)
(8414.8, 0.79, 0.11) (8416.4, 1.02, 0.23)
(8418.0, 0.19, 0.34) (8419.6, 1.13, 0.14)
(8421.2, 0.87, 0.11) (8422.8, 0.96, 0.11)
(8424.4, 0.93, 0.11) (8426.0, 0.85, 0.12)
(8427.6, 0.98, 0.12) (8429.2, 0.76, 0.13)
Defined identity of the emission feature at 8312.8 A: [N II] 6583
